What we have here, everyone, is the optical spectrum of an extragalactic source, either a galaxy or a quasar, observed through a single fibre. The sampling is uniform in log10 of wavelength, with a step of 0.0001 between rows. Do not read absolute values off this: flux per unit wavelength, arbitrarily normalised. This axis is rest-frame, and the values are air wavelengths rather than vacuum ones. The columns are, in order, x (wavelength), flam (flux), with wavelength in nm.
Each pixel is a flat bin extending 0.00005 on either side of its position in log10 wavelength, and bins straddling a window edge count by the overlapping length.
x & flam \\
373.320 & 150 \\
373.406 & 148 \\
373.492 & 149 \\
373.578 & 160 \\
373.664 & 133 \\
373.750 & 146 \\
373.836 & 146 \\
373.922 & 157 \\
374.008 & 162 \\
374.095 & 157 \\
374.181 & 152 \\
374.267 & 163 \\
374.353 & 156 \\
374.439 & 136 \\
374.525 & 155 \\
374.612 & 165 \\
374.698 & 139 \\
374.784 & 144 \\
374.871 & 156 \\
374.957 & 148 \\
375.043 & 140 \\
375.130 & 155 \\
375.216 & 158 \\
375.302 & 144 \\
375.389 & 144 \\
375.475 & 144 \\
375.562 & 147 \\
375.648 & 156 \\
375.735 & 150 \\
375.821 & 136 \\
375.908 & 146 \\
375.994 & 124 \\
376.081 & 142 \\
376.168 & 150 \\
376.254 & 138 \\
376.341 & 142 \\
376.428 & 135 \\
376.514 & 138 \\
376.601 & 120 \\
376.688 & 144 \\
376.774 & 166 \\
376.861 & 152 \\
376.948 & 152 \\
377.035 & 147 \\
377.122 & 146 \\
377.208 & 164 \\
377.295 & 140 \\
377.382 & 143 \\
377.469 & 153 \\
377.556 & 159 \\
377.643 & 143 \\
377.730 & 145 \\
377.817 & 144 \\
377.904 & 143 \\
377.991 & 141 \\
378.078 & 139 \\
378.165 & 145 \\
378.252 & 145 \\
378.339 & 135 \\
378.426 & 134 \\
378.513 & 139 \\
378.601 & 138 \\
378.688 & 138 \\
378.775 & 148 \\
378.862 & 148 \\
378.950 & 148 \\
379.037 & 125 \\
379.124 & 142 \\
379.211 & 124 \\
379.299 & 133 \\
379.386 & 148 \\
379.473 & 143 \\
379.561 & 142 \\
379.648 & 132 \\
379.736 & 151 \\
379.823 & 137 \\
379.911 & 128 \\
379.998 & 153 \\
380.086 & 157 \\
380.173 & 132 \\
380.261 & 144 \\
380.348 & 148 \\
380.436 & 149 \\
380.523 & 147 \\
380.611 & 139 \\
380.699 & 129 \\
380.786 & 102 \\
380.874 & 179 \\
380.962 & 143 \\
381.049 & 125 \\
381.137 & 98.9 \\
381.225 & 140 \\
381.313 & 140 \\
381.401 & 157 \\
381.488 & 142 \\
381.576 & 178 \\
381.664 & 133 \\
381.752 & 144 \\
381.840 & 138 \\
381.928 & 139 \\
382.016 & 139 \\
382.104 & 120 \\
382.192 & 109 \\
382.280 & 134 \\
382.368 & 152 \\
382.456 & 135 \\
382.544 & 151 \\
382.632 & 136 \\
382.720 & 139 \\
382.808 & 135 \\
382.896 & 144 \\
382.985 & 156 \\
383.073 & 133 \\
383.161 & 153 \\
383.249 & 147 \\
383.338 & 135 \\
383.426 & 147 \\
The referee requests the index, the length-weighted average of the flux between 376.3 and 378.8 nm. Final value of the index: 144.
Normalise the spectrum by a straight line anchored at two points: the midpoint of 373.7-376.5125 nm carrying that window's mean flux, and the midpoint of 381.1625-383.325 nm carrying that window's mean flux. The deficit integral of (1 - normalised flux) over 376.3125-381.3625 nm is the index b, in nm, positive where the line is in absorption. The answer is 0.10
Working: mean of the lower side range 148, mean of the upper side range 141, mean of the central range 141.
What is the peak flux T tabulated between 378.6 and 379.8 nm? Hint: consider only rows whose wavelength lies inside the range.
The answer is 151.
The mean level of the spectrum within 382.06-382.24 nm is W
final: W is 115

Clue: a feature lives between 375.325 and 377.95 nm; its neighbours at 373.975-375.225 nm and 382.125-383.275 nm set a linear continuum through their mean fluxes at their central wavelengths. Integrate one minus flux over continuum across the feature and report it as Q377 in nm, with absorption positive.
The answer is 0.069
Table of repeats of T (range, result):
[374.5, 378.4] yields 166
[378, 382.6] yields 179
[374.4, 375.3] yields 165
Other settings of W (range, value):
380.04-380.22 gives 144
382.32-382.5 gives 143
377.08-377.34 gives 150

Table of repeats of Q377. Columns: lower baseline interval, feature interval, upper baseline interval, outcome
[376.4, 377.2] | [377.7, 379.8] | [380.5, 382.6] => 0.03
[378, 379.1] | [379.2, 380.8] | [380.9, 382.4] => -0.01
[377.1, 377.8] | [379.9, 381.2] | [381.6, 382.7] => 0.02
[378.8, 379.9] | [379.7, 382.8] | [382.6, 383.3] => 0.03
